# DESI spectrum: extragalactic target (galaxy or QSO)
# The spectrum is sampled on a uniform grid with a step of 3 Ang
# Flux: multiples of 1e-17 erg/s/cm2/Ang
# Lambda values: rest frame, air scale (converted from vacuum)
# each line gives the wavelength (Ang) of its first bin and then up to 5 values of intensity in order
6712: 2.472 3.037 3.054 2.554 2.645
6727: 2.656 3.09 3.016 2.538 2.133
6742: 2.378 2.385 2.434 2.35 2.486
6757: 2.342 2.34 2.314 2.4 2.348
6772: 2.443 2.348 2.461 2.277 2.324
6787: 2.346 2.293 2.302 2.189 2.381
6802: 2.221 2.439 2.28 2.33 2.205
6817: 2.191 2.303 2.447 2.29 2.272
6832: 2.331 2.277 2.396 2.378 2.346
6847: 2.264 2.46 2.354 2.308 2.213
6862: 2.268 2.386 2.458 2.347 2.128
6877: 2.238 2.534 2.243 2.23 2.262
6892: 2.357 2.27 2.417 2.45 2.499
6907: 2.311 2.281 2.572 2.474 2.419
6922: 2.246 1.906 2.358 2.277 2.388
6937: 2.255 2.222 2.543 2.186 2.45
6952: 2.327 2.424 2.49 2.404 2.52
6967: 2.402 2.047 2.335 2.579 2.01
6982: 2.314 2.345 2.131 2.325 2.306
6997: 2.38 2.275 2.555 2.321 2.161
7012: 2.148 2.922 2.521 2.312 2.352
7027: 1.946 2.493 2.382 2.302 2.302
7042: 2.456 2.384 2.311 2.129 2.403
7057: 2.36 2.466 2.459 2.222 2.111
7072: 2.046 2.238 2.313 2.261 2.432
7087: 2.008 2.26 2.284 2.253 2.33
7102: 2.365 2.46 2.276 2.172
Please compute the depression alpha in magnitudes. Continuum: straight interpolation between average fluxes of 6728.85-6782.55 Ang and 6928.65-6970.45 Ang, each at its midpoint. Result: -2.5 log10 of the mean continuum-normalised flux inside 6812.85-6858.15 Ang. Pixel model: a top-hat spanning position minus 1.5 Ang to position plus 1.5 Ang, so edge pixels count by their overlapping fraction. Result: 0.04 mag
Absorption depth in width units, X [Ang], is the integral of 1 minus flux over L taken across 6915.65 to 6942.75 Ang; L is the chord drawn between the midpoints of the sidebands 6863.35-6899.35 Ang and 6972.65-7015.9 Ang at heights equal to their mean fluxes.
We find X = 0.5 Ang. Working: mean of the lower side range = 2.32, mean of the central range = 2.29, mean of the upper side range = 2.33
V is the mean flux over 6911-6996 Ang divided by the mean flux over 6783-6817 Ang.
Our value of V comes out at 1.0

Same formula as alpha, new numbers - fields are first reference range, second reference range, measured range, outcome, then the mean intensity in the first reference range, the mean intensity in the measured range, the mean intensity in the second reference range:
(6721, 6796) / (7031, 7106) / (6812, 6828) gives 0.06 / 2.44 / 2.29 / 2.3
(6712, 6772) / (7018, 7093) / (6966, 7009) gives 0.02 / 2.55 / 2.3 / 2.29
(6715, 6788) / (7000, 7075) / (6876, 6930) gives 0.03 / 2.5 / 2.34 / 2.33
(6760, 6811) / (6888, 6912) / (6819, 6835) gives 0.01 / 2.34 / 2.32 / 2.36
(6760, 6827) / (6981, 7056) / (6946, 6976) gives -0.02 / 2.32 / 2.38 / 2.34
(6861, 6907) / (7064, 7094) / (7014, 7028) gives -0.07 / 2.34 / 2.41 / 2.22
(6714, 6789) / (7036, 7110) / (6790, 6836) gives 0.08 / 2.5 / 2.3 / 2.3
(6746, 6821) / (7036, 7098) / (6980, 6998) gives 0.00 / 2.33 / 2.29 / 2.29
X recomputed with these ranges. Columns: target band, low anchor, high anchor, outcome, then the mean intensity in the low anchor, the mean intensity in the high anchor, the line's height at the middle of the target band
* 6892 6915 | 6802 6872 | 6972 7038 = -0.7 Ang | 2.33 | 2.34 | 2.33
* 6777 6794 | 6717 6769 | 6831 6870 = 0.8 Ang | 2.53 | 2.34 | 2.45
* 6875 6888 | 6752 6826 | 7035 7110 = 0.1 Ang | 2.33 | 2.3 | 2.32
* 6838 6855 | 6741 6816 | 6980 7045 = -0.1 Ang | 2.34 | 2.34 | 2.34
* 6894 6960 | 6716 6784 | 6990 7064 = 1.5 Ang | 2.5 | 2.36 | 2.41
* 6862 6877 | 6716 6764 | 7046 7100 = 0.8 Ang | 2.55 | 2.27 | 2.44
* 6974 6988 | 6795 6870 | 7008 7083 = 0.2 Ang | 2.32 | 2.32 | 2.32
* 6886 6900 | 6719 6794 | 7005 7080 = 0.4 Ang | 2.45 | 2.32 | 2.39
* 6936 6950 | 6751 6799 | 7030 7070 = 0.1 Ang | 2.35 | 2.34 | 2.34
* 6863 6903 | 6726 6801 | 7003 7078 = 0.8 Ang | 2.42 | 2.33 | 2.38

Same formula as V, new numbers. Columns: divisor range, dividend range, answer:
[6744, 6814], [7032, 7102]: 0.98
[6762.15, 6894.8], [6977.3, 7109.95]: 0.99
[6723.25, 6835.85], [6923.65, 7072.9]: 0.97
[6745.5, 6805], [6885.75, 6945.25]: 0.99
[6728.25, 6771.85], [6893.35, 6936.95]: 0.95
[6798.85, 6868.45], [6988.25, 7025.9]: 1.02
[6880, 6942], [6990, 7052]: 1.01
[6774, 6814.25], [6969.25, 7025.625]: 1.01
